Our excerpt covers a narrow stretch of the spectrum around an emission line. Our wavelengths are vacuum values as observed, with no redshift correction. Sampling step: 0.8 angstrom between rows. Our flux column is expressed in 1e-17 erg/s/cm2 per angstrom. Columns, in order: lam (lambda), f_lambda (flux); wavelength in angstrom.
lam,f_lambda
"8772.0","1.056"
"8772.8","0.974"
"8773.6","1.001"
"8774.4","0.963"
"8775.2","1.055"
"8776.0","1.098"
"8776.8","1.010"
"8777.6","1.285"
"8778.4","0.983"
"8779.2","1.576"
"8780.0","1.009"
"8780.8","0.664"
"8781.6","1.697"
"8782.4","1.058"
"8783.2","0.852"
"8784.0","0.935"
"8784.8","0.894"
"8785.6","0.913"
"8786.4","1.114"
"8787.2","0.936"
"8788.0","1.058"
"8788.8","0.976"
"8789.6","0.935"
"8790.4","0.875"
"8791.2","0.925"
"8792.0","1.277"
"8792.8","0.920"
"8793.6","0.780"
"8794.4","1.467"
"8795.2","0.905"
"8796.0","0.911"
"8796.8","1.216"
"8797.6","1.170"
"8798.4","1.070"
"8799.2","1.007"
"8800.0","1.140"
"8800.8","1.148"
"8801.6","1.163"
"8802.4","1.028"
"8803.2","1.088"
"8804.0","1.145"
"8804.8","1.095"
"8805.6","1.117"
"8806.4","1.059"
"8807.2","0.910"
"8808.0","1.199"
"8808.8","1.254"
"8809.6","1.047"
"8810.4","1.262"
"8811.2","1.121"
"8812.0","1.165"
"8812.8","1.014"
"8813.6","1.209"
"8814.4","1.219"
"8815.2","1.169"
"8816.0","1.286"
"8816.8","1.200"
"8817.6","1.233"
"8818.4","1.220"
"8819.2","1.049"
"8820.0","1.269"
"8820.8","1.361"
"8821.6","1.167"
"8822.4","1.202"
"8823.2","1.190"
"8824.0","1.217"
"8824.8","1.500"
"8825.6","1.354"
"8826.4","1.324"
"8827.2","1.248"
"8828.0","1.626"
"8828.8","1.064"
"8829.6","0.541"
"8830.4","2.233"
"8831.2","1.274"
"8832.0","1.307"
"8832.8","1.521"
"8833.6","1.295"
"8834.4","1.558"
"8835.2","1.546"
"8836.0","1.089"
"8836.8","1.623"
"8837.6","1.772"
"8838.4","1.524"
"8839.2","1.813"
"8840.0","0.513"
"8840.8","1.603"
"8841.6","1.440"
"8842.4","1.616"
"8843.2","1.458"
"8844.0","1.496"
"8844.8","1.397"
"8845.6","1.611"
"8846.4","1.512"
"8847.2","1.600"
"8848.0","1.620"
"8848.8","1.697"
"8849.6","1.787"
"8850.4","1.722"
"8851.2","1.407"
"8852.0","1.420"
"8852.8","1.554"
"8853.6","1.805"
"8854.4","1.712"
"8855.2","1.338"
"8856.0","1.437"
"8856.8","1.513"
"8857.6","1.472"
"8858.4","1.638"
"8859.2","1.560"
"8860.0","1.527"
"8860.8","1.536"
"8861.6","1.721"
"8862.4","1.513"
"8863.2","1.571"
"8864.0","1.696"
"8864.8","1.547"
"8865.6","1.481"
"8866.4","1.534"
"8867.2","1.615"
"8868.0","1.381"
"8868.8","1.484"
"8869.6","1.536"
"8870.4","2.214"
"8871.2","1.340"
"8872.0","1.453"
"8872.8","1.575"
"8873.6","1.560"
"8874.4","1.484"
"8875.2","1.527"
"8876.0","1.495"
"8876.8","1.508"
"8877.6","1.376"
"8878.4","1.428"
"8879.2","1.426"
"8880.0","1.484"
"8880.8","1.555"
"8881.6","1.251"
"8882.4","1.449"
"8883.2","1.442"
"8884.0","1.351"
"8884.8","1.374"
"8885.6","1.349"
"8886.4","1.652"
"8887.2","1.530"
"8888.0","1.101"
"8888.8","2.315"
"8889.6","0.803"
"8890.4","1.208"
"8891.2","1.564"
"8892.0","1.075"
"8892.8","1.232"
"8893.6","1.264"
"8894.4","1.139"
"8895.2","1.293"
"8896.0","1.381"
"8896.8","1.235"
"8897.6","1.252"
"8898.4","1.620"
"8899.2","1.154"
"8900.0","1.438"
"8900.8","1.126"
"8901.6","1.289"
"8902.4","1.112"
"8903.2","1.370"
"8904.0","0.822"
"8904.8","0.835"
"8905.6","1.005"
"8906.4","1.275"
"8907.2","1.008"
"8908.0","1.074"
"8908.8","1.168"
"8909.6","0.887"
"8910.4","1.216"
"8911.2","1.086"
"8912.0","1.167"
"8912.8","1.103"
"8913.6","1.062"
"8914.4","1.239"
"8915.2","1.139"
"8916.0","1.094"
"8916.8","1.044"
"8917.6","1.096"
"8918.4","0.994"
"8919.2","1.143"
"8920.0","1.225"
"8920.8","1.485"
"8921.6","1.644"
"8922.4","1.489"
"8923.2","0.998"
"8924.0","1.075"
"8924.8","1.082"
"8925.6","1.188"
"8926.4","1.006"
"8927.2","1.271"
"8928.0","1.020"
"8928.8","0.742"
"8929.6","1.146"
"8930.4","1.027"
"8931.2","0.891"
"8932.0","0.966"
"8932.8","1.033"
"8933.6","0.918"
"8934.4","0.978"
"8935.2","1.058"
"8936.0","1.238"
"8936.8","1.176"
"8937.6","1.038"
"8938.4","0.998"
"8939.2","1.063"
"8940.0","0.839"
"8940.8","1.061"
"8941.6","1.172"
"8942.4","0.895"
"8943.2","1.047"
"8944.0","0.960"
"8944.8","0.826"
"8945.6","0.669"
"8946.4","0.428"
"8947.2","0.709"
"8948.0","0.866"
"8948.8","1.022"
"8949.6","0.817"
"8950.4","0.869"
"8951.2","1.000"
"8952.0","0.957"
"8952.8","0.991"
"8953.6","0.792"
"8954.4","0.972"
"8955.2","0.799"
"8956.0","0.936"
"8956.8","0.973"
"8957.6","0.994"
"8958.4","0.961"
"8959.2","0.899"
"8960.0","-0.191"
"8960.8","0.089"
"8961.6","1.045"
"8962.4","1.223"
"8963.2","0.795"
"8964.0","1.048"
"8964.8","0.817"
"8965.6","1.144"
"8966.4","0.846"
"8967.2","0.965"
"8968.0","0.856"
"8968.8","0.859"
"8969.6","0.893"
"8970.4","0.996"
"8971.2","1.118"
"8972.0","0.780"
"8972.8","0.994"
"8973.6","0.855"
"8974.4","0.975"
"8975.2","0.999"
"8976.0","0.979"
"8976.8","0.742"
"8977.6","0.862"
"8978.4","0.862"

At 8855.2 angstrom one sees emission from Mg II 2798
